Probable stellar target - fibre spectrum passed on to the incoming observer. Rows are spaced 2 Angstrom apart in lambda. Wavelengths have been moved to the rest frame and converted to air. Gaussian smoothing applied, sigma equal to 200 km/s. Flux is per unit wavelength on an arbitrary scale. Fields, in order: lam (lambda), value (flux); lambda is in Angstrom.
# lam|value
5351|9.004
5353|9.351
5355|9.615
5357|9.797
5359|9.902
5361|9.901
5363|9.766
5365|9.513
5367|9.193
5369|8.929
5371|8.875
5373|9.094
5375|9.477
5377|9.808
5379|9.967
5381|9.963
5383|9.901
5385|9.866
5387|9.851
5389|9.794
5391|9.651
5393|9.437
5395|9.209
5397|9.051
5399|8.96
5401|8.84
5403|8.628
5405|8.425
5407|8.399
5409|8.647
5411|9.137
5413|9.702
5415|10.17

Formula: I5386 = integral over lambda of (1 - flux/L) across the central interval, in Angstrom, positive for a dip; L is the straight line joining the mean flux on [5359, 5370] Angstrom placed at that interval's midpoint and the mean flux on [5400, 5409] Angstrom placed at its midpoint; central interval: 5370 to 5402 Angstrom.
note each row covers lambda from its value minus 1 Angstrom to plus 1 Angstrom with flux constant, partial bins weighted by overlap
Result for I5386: -1.7 Angstrom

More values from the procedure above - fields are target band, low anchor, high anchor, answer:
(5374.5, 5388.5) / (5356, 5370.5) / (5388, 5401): -0.6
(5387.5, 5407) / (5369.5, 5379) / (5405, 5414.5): 0.0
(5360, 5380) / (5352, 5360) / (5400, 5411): -0.2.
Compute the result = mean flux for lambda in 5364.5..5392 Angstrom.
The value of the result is 9.56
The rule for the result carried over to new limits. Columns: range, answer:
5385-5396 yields 9.61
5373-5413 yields 9.32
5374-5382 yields 9.8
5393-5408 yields 8.83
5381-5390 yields 9.87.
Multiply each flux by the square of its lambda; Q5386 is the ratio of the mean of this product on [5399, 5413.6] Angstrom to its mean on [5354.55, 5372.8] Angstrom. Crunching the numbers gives 0.9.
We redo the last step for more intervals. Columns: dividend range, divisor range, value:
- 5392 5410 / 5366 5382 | 0.95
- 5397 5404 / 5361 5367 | 0.93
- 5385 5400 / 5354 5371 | 1.00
